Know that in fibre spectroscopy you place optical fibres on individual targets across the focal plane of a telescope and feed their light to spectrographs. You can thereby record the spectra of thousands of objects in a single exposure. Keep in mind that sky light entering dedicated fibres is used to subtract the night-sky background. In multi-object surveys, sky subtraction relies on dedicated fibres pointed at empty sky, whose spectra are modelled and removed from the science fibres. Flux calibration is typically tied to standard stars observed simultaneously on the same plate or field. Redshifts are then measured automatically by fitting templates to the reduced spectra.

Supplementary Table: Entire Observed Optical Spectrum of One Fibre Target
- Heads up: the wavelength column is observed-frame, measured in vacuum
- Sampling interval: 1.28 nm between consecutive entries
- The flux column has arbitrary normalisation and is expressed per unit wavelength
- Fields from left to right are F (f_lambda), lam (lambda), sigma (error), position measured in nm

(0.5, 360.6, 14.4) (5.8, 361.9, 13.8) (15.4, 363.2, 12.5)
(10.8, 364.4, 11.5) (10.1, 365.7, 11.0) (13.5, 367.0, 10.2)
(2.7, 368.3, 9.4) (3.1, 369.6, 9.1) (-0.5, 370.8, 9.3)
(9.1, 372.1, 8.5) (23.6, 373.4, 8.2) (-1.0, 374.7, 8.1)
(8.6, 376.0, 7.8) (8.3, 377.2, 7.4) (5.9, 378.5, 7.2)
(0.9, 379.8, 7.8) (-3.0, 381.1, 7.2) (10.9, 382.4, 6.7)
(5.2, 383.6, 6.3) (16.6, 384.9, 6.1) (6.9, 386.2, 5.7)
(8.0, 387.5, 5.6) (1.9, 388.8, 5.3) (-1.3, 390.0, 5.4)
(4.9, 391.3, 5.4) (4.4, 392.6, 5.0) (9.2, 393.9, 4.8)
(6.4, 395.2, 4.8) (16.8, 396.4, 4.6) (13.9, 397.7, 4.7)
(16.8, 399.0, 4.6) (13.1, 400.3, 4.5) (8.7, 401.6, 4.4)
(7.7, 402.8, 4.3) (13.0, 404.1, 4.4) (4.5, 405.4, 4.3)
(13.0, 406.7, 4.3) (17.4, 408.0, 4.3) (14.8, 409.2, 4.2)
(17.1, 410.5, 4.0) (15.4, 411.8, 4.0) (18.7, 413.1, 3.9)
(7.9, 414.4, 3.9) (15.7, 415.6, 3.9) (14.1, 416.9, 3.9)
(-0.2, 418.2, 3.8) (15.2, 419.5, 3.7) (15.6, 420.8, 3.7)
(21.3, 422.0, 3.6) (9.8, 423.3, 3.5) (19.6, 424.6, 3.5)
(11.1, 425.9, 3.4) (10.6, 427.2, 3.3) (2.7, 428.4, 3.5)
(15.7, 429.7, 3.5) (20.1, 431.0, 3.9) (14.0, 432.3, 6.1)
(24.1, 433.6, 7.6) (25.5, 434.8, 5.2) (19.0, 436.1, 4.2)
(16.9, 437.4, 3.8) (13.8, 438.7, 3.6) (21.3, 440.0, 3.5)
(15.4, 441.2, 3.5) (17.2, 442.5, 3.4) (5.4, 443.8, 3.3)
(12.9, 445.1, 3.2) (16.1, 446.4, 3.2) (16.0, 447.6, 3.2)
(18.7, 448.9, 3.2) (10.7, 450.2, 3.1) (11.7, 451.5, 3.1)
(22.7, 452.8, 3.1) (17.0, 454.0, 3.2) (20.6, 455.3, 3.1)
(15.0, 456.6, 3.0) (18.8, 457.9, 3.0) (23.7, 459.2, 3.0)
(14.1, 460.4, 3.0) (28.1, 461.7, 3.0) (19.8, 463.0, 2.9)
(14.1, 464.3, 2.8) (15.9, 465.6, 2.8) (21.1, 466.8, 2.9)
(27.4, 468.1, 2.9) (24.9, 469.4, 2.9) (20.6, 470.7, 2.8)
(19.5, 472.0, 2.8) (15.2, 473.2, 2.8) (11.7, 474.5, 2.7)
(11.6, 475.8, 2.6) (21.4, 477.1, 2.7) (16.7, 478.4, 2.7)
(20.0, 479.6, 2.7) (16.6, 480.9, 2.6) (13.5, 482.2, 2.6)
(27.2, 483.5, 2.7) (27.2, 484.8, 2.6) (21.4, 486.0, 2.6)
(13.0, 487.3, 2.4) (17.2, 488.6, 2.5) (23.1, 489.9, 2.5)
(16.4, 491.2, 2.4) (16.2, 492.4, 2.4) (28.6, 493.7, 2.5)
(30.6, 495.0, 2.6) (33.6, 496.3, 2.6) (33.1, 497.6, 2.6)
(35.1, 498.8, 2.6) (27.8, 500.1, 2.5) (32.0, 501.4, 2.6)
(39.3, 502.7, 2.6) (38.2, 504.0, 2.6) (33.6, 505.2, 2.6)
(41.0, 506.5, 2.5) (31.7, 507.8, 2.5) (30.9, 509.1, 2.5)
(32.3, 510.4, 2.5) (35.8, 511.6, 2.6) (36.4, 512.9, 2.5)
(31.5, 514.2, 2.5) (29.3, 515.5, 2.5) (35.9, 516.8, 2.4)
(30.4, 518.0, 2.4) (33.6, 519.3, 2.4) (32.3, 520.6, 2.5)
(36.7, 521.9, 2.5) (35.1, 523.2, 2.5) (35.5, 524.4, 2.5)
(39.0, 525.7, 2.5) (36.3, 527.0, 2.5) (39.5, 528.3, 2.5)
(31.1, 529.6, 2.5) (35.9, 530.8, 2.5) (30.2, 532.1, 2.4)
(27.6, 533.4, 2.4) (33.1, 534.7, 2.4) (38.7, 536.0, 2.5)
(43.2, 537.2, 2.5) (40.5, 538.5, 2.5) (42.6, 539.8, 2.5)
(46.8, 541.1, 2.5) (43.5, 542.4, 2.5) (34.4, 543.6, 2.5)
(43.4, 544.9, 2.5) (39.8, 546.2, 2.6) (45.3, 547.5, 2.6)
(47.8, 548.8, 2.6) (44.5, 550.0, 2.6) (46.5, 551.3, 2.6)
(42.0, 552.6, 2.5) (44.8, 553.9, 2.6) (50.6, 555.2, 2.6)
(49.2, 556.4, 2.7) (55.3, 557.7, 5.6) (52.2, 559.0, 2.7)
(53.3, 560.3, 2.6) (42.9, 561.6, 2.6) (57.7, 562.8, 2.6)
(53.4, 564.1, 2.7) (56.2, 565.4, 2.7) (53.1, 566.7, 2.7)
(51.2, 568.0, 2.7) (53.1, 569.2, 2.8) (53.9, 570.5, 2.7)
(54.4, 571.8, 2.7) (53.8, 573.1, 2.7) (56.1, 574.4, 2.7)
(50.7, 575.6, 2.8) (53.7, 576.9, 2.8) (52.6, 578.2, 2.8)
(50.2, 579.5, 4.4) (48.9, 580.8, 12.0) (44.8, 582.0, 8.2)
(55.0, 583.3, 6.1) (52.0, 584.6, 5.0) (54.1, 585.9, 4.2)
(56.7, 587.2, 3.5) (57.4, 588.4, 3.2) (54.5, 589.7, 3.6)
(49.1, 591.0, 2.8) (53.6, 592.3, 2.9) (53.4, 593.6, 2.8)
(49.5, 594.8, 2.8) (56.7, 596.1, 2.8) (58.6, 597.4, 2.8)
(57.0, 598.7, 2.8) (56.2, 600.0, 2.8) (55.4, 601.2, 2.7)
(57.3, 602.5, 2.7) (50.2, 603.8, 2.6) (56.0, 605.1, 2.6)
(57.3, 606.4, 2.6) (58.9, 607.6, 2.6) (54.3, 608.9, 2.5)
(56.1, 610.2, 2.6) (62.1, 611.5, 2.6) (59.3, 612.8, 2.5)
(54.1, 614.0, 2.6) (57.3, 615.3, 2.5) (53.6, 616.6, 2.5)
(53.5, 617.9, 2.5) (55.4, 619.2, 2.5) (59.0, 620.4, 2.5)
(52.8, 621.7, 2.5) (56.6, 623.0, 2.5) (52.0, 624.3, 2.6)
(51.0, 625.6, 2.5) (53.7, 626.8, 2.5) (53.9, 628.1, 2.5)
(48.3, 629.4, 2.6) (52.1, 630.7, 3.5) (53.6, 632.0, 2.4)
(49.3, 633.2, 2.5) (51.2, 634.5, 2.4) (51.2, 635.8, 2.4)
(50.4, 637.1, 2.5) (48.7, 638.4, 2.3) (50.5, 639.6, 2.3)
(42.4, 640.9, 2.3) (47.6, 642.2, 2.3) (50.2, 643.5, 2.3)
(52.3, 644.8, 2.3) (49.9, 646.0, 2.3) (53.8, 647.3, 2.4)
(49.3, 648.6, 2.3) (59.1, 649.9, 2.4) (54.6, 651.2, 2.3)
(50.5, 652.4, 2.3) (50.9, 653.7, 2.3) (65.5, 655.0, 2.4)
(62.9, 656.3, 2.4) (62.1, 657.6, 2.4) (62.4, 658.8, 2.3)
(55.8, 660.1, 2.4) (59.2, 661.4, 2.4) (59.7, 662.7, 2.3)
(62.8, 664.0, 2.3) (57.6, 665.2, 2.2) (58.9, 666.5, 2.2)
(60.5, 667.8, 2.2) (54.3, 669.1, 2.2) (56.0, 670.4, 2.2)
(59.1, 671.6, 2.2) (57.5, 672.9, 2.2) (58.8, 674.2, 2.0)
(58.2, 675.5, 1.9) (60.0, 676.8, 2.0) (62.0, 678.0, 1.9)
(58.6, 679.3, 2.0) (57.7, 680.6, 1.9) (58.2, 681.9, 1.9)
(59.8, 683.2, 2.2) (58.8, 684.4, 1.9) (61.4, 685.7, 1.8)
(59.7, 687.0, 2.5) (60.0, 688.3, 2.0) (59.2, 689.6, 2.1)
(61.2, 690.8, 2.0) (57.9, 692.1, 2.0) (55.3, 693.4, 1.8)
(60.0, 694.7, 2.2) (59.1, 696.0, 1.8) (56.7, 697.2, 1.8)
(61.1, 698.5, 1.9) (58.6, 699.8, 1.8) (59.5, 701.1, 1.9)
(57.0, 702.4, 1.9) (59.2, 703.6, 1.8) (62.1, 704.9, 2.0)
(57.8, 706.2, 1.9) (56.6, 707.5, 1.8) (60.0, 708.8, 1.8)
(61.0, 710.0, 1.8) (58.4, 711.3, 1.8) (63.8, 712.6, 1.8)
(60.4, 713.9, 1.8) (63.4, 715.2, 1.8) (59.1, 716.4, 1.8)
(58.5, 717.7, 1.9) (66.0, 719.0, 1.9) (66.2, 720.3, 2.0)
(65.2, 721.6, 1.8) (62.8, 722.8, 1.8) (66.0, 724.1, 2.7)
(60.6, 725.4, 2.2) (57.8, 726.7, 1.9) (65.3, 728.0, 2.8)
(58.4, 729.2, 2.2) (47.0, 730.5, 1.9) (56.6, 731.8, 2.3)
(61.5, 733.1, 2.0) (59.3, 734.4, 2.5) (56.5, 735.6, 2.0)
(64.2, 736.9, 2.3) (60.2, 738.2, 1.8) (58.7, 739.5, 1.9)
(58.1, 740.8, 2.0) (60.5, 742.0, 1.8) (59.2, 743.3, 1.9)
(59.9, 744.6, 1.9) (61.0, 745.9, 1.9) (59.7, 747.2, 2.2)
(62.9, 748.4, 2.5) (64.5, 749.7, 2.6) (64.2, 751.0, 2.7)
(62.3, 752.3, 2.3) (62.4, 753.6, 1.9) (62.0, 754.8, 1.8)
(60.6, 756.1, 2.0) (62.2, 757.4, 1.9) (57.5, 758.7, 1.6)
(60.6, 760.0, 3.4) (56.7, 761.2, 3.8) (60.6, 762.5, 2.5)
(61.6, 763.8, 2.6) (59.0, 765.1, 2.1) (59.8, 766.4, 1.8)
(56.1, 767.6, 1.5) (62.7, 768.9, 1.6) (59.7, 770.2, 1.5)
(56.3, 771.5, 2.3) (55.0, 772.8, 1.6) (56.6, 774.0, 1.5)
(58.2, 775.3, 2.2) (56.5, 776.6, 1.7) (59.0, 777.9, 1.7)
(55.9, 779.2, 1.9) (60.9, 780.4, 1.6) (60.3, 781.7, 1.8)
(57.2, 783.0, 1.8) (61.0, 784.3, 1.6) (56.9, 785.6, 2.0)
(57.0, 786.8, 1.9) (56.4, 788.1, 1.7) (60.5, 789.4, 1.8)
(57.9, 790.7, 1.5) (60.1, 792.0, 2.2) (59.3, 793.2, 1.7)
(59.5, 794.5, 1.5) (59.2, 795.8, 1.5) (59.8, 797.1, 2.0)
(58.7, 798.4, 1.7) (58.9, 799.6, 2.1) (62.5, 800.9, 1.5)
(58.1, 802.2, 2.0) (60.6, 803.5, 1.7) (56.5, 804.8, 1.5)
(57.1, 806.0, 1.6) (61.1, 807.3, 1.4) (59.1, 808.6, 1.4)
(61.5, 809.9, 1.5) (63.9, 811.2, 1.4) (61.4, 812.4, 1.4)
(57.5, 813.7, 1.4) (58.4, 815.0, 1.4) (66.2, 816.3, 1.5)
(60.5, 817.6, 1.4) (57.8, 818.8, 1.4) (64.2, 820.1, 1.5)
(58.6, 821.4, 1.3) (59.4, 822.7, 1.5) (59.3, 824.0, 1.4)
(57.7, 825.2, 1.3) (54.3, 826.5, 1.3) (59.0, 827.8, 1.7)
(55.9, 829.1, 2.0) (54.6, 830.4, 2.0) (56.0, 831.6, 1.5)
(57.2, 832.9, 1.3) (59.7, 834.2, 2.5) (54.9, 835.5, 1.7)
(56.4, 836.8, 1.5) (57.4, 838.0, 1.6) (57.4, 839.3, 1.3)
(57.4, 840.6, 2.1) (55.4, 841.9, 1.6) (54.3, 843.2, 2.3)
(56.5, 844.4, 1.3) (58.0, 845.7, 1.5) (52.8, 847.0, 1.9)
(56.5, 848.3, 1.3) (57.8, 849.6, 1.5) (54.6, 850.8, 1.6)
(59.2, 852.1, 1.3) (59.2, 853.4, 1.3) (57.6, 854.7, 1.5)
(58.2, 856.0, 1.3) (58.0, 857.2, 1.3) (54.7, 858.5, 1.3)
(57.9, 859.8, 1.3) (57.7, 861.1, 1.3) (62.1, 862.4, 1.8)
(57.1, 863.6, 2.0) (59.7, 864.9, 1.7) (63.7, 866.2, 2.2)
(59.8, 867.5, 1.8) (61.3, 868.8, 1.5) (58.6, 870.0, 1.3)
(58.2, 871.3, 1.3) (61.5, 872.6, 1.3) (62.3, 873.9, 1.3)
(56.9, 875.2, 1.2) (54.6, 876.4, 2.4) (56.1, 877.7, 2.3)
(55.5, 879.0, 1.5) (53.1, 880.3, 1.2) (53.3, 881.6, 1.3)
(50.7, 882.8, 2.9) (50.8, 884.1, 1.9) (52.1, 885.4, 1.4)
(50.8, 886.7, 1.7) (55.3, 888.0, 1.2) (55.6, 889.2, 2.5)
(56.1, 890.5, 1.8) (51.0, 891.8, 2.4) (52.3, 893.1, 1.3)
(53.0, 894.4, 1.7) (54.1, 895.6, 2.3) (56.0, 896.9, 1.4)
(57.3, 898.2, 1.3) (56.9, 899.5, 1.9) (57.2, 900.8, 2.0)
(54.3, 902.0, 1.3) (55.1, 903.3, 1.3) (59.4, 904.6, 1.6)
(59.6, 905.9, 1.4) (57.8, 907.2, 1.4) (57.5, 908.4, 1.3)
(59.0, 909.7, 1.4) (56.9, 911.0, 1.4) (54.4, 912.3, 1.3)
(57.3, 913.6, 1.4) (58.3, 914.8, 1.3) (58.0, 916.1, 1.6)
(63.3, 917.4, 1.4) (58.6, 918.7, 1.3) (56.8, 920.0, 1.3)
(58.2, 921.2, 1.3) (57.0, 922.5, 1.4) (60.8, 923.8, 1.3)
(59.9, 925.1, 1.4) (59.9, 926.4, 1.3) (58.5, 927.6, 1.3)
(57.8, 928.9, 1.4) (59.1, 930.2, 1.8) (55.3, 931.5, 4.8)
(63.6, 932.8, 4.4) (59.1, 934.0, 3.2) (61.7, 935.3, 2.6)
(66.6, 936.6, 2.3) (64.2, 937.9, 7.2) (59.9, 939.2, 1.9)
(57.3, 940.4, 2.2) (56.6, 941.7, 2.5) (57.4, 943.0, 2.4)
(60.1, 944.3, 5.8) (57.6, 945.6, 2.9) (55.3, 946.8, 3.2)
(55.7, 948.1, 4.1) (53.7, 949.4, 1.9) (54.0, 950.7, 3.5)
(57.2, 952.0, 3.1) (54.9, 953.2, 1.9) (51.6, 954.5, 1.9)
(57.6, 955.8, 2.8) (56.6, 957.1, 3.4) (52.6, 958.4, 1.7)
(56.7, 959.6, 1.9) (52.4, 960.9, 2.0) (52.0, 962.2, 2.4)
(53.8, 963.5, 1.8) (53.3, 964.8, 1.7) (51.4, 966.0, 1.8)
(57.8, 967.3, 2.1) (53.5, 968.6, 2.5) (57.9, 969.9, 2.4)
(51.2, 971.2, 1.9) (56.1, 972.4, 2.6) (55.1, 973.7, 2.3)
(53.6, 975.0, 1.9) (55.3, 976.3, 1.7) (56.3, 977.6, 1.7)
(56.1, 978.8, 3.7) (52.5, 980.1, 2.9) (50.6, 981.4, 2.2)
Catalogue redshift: 0.24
